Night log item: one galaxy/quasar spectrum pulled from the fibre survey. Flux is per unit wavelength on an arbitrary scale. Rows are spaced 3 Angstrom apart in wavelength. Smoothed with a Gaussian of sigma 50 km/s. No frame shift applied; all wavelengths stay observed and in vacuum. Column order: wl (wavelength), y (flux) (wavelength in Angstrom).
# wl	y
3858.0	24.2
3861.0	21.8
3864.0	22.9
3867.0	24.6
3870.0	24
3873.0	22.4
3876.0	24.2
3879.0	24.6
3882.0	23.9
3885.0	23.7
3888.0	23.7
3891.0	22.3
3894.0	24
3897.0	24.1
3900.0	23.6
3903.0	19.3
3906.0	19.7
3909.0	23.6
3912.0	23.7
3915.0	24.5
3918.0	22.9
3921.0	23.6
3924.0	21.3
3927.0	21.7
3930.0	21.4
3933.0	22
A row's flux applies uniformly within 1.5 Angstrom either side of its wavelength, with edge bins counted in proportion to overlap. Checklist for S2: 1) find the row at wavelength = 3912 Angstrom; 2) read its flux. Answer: 23.7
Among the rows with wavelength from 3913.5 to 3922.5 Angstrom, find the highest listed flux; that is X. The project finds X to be 24.5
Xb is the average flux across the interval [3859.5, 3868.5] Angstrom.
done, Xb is 23.1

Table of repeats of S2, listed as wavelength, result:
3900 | 23.6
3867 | 24.6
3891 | 22.3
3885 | 23.7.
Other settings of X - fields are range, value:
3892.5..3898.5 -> 24.1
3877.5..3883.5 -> 24.6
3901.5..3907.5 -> 19.7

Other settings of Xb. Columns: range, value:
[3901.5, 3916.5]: 22.2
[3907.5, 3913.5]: 23.7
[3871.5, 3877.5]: 23.3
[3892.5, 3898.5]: 24.1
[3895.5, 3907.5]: 21.7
